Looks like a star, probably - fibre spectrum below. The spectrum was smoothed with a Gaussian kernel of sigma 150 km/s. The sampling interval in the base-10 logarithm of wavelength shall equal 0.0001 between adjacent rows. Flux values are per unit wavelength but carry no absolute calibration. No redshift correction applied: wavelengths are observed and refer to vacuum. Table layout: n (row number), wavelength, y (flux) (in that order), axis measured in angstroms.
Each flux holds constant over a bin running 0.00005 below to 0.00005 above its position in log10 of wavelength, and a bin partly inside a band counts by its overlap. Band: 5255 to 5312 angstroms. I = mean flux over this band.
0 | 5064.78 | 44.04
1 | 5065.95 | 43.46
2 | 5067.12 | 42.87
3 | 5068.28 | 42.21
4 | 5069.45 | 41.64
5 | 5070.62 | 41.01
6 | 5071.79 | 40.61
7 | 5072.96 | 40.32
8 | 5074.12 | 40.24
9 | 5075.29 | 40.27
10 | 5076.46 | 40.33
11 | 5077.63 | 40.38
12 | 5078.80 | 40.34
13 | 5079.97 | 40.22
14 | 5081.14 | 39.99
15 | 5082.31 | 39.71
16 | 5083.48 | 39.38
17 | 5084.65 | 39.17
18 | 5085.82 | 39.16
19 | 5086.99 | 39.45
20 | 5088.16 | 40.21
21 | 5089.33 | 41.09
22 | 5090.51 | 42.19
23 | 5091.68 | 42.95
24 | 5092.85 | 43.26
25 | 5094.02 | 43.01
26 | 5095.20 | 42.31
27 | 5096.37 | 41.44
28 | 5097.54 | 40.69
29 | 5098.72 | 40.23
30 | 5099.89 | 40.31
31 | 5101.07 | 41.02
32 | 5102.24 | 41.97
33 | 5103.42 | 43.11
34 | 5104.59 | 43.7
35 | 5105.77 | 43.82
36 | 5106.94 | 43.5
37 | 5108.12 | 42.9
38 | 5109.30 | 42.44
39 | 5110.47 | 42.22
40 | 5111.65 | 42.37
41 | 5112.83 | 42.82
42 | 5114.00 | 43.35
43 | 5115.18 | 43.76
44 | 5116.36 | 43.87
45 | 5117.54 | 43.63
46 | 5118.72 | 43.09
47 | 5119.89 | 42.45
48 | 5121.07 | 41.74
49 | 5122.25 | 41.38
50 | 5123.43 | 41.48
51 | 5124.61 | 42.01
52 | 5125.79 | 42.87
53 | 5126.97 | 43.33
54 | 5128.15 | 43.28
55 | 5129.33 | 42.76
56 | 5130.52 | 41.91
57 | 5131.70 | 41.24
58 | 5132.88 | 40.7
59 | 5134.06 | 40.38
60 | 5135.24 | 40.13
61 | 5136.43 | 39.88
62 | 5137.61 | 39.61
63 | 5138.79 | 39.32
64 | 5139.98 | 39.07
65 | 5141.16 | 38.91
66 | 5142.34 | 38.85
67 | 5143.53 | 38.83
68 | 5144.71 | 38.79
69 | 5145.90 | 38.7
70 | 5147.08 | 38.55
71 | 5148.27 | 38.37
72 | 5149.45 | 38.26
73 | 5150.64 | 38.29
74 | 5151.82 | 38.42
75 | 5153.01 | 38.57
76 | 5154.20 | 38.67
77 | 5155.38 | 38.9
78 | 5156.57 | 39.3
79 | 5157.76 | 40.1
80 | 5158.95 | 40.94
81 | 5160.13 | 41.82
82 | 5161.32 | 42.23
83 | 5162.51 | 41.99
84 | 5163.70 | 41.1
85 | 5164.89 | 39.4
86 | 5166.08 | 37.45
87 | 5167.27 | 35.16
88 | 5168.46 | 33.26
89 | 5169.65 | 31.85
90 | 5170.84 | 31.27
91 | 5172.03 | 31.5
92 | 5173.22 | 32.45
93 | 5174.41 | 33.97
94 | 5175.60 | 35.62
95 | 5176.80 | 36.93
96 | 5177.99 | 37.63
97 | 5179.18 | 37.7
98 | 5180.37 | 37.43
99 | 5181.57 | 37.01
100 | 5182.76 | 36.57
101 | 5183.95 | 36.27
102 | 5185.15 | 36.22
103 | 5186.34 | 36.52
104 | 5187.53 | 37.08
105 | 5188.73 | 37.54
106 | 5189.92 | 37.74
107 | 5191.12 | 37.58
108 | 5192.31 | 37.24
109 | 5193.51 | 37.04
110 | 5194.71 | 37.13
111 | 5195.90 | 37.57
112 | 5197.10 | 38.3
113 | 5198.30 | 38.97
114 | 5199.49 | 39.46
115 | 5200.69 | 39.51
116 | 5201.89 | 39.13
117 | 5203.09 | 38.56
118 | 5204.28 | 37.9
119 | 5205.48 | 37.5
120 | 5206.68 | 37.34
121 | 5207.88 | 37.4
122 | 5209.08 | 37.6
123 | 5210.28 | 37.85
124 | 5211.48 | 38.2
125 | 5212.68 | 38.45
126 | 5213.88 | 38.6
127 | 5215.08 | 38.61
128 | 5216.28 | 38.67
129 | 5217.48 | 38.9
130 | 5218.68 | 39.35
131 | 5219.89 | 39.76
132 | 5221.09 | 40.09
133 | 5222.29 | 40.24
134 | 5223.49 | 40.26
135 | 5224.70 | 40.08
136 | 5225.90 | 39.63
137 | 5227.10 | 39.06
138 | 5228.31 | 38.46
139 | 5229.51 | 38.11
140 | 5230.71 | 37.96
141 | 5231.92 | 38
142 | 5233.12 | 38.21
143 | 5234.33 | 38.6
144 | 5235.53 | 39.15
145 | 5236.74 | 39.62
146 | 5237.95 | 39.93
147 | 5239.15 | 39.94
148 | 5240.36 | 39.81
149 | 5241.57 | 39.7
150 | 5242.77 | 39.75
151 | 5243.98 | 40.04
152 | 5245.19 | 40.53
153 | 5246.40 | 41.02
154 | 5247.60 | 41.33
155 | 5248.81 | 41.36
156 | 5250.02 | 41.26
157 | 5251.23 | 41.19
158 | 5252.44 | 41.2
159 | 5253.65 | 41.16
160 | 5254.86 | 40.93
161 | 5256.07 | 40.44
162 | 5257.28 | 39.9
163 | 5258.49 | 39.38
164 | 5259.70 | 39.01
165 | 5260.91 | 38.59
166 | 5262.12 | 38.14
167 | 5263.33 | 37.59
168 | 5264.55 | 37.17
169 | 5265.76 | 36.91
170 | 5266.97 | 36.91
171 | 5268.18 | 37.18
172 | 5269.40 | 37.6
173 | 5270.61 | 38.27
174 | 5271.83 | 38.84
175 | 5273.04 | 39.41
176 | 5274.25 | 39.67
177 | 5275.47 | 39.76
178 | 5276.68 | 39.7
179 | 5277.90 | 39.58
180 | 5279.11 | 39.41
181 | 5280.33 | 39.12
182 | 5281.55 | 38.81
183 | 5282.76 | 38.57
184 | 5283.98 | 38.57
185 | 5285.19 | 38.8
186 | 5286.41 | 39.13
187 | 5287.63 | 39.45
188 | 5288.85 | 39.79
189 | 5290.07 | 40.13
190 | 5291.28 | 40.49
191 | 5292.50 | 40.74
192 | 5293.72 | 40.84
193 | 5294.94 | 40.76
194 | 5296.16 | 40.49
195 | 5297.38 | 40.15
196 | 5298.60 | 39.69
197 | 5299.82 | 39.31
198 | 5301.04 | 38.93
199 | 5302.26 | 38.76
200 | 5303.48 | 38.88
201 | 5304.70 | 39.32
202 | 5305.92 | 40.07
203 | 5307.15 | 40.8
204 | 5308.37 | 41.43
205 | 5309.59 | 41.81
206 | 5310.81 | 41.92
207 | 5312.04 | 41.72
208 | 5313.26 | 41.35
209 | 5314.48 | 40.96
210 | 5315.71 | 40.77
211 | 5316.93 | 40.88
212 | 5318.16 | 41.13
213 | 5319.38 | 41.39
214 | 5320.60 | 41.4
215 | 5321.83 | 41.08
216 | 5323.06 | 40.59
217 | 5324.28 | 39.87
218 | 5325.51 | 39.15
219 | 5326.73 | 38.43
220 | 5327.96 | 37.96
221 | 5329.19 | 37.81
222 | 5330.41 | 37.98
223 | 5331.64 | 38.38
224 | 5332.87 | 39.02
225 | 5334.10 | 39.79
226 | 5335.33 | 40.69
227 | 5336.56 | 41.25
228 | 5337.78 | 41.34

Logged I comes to 39.4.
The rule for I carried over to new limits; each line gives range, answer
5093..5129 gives 42.5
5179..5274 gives 38.7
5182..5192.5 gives 37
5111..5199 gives 39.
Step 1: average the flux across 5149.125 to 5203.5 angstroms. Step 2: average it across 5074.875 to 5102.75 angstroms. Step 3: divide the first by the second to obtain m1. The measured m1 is 0.92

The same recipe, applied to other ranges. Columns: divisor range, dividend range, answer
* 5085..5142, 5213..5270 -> 0.94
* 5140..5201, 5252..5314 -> 1.05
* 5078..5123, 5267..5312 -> 0.95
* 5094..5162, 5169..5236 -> 0.91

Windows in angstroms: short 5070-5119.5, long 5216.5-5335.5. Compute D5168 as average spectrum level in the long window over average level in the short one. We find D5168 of 1.0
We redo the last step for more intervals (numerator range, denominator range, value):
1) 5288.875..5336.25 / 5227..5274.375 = 1.02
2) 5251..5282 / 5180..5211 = 1.04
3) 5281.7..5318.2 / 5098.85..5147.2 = 0.97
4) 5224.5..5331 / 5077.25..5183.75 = 0.99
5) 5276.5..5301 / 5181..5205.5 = 1.05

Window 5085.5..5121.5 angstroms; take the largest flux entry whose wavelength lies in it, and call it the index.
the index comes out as 43.87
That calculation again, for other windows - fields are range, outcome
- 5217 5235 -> 40.26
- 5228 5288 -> 41.36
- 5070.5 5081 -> 41.01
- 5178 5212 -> 39.51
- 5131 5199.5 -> 42.23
